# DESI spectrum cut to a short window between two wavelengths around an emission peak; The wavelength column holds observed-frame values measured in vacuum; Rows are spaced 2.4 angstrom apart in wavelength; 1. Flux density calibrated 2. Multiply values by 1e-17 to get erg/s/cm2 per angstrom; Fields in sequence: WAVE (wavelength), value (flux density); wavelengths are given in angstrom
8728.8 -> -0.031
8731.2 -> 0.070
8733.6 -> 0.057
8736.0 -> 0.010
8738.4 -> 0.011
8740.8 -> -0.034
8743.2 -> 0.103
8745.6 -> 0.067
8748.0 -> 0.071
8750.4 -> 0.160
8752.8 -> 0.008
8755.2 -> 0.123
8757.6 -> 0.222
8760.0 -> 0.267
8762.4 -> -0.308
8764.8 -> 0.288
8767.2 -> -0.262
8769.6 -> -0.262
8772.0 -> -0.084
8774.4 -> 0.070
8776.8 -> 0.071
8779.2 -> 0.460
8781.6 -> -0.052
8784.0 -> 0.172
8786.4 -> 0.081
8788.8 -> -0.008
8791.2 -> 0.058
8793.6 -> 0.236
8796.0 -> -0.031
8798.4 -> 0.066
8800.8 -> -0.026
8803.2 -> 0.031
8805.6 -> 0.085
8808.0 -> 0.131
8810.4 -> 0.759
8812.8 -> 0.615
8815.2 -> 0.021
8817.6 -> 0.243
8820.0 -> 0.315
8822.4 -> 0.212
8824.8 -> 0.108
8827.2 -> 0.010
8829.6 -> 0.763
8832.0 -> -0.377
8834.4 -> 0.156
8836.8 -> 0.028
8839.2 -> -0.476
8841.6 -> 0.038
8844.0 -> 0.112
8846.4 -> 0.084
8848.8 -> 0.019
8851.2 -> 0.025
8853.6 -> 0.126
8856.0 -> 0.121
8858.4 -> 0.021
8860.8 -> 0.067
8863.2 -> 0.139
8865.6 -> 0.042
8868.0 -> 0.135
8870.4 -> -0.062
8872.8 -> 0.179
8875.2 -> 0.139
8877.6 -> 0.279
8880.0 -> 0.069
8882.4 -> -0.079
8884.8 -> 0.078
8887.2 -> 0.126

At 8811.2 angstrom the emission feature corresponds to Hbeta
